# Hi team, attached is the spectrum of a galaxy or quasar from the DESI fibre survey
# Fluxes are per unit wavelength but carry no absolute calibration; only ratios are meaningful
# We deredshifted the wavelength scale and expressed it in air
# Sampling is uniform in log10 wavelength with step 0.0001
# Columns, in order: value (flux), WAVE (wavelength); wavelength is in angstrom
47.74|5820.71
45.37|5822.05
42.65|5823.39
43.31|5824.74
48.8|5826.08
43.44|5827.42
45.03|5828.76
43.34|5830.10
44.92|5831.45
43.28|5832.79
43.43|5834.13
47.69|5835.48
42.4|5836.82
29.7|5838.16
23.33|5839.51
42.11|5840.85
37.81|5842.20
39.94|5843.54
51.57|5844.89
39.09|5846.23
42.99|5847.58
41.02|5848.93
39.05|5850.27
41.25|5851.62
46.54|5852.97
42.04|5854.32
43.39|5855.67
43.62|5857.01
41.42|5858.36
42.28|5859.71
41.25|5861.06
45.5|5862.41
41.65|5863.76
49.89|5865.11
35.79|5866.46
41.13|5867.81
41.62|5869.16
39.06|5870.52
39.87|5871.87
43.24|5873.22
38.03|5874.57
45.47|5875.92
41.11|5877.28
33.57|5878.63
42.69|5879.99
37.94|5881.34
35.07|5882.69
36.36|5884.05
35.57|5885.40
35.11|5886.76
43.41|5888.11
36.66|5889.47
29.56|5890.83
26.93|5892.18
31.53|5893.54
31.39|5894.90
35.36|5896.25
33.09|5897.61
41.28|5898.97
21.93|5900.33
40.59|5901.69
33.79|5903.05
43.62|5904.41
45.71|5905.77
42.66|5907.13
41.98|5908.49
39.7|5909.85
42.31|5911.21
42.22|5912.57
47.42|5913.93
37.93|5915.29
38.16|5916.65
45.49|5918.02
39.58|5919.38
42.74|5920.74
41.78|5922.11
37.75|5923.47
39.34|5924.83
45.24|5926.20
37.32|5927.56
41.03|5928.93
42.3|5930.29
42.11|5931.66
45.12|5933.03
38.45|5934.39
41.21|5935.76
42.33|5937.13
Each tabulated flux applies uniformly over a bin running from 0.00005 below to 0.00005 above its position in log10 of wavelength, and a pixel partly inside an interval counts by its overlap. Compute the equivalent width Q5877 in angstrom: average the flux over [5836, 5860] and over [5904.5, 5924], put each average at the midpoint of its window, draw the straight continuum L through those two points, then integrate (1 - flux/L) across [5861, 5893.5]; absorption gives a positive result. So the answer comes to 1.8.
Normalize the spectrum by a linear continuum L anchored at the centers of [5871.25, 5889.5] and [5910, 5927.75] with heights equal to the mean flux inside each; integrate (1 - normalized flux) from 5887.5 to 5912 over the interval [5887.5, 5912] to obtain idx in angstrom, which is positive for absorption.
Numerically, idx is 2.1 angstrom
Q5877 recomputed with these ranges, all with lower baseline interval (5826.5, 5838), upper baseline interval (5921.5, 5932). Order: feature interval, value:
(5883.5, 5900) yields 2.9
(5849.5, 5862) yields 0.2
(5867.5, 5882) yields 0.7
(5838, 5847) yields 1.1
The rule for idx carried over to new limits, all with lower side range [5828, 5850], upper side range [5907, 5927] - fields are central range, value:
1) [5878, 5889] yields 1.0 angstrom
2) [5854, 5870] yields -0.5 angstrom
